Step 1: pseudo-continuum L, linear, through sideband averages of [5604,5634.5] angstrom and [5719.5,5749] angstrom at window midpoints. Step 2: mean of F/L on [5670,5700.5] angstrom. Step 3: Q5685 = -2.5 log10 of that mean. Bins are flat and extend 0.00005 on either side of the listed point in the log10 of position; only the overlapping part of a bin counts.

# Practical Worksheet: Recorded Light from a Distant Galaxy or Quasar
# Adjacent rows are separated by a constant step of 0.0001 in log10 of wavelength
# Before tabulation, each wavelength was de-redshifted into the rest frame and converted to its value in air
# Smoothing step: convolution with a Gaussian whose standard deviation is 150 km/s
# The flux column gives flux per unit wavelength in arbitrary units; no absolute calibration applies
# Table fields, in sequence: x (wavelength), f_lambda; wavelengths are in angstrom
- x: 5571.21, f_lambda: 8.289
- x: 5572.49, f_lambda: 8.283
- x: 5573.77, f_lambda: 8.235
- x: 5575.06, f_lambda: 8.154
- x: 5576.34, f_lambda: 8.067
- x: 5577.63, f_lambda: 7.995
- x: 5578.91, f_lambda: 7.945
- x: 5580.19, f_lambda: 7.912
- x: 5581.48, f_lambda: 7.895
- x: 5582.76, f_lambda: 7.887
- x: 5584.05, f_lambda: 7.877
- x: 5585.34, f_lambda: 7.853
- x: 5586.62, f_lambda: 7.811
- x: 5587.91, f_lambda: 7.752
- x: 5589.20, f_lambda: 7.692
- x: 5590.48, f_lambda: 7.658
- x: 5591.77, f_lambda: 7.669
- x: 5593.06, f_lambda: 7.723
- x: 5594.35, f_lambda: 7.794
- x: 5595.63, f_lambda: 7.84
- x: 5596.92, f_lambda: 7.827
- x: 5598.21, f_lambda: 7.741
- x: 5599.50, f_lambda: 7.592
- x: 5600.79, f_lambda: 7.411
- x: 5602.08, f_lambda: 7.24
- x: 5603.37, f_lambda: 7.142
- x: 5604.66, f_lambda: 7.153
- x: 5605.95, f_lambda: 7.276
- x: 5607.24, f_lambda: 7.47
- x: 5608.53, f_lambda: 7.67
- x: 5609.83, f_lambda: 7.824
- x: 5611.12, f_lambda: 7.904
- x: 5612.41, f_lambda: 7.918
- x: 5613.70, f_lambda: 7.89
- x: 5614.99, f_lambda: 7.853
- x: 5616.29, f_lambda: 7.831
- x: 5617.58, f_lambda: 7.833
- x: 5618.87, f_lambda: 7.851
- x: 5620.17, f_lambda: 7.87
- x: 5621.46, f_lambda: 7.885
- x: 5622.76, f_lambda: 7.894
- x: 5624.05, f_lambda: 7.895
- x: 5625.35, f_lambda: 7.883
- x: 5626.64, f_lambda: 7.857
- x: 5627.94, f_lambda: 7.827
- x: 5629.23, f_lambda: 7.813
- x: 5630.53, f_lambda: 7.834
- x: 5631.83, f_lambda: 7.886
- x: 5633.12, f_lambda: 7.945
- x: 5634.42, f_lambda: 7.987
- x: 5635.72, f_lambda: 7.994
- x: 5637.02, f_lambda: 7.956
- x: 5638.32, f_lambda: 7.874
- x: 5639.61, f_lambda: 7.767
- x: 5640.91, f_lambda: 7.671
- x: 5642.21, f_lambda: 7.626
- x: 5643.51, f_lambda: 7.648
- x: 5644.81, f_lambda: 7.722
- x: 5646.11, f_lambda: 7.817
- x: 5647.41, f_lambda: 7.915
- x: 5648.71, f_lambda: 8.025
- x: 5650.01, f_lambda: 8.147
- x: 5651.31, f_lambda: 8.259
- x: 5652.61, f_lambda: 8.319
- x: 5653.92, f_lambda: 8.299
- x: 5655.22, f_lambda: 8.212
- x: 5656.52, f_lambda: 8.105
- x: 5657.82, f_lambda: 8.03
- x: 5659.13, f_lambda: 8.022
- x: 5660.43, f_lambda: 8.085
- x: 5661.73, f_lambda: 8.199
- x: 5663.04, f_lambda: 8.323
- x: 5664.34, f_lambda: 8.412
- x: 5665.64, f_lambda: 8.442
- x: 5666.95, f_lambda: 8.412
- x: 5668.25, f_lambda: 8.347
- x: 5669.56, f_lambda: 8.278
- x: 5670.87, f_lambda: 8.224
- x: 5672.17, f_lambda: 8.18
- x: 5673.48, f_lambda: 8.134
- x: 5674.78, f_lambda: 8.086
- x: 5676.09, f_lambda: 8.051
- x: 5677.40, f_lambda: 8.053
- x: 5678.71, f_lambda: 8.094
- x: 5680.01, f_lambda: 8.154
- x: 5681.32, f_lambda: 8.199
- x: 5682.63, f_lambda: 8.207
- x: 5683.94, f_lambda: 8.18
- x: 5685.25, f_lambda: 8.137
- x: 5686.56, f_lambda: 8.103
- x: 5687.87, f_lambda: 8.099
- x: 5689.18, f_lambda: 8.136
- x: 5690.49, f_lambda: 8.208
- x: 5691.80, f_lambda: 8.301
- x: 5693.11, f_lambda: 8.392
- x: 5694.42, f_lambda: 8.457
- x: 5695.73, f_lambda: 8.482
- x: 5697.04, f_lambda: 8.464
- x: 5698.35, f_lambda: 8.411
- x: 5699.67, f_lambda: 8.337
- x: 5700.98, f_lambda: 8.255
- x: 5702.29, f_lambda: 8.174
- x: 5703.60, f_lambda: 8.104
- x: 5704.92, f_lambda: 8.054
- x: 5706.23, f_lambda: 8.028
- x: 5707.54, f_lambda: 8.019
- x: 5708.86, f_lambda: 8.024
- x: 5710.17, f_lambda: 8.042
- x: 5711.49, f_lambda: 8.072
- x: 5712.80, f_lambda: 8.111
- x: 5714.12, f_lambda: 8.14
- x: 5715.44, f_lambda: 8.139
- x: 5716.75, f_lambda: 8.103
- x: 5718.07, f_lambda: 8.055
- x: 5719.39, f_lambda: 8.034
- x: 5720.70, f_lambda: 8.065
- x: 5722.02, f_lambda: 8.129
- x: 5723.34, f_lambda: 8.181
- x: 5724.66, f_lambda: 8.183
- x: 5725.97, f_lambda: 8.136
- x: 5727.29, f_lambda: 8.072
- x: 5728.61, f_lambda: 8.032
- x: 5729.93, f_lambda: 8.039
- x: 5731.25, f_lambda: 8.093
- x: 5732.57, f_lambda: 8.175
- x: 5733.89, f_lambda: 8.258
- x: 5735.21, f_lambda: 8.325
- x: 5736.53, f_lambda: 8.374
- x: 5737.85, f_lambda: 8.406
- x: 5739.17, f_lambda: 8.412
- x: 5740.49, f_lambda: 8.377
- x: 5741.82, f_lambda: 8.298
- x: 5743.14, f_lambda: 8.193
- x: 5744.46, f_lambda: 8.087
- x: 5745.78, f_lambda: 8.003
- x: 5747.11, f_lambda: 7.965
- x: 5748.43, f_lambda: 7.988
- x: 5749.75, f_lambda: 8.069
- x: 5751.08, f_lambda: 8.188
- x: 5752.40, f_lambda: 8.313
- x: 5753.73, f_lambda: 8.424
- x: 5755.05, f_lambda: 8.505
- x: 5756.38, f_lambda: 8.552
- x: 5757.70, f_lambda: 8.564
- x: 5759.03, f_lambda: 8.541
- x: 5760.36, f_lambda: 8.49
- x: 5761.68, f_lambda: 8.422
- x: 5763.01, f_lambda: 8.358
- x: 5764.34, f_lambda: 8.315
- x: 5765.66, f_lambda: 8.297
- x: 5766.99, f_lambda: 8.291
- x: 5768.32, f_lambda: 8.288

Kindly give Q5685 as -0.028 mag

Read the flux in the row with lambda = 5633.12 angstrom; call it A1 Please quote 7.945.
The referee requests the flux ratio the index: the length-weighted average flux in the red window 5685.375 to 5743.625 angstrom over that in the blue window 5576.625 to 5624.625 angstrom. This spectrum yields 1.06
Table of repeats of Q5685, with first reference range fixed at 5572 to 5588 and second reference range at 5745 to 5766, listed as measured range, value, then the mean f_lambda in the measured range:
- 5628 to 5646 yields 0.04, 7.83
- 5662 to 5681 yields -0.01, 8.23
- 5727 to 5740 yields 0.01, 8.23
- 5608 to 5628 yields 0.03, 7.86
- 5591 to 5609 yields 0.07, 7.54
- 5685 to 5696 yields -0.01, 8.26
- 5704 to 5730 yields 0.02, 8.08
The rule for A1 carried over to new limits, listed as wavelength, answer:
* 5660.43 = 8.085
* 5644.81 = 7.722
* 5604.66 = 7.153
